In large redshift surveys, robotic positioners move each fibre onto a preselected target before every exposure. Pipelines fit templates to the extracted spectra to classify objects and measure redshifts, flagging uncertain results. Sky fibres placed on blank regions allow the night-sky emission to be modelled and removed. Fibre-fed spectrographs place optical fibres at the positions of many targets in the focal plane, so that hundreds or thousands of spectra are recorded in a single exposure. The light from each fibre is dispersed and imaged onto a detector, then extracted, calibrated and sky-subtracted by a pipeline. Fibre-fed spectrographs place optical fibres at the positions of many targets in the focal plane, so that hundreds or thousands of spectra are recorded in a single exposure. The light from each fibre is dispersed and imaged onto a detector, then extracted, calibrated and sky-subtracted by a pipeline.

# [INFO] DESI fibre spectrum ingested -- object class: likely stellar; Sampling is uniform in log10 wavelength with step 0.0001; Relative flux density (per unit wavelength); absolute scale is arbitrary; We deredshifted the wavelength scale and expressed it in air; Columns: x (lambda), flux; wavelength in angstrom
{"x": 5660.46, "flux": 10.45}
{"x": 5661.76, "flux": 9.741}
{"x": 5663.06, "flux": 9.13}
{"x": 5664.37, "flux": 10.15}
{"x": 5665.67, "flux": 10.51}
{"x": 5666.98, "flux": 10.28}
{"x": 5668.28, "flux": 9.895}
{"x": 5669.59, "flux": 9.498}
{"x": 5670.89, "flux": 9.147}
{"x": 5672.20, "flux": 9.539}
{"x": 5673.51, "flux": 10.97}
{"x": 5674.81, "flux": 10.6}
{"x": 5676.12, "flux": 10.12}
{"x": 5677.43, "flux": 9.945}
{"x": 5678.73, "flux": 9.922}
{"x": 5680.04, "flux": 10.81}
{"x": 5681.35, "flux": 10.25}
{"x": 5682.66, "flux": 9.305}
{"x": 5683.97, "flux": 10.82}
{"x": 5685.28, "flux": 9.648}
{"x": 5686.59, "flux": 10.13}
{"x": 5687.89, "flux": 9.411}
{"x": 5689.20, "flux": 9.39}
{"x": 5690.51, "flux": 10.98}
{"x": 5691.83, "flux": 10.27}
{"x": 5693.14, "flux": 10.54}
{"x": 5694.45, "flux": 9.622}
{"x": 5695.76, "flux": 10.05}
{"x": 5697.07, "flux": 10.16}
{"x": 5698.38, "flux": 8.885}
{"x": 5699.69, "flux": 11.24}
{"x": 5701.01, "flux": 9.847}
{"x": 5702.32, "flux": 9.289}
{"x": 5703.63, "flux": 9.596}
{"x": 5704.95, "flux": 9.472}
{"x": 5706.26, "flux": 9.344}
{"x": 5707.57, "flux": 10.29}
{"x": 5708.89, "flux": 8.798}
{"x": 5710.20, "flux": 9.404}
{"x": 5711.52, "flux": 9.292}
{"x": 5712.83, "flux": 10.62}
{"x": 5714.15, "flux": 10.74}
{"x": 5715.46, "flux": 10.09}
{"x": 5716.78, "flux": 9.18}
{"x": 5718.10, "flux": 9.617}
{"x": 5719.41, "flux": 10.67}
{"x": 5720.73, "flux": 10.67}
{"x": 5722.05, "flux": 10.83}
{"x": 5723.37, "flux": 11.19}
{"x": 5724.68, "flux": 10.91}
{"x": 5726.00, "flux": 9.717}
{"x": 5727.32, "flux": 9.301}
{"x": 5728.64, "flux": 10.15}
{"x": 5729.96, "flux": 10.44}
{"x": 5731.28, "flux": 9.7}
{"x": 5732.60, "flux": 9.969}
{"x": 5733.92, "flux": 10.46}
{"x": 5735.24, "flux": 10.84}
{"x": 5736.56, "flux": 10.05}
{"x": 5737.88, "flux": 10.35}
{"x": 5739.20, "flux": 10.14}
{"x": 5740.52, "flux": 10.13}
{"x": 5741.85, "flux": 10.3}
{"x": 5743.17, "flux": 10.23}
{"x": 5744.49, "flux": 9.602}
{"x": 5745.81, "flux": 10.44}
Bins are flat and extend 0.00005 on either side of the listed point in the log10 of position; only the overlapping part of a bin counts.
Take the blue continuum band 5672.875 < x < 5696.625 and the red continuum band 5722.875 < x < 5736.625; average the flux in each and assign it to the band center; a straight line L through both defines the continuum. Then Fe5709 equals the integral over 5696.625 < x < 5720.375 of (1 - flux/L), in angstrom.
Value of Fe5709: 0.91 angstrom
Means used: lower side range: 10.2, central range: 9.82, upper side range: 10.2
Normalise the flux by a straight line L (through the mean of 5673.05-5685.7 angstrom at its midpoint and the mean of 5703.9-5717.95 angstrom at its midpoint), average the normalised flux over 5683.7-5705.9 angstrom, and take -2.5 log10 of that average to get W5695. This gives 0.00 mag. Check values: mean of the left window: 10.2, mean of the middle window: 9.94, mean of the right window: 9.71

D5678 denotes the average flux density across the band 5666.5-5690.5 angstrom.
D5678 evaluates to 10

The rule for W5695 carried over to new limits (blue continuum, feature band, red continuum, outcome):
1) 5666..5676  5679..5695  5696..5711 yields -0.027 mag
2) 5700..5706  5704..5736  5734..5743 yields -0.012 mag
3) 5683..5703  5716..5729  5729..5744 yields -0.007 mag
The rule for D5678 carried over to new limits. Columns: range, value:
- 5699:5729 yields 10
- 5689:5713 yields 9.84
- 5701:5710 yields 9.5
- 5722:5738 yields 10.3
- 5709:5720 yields 9.9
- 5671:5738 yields 10.1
